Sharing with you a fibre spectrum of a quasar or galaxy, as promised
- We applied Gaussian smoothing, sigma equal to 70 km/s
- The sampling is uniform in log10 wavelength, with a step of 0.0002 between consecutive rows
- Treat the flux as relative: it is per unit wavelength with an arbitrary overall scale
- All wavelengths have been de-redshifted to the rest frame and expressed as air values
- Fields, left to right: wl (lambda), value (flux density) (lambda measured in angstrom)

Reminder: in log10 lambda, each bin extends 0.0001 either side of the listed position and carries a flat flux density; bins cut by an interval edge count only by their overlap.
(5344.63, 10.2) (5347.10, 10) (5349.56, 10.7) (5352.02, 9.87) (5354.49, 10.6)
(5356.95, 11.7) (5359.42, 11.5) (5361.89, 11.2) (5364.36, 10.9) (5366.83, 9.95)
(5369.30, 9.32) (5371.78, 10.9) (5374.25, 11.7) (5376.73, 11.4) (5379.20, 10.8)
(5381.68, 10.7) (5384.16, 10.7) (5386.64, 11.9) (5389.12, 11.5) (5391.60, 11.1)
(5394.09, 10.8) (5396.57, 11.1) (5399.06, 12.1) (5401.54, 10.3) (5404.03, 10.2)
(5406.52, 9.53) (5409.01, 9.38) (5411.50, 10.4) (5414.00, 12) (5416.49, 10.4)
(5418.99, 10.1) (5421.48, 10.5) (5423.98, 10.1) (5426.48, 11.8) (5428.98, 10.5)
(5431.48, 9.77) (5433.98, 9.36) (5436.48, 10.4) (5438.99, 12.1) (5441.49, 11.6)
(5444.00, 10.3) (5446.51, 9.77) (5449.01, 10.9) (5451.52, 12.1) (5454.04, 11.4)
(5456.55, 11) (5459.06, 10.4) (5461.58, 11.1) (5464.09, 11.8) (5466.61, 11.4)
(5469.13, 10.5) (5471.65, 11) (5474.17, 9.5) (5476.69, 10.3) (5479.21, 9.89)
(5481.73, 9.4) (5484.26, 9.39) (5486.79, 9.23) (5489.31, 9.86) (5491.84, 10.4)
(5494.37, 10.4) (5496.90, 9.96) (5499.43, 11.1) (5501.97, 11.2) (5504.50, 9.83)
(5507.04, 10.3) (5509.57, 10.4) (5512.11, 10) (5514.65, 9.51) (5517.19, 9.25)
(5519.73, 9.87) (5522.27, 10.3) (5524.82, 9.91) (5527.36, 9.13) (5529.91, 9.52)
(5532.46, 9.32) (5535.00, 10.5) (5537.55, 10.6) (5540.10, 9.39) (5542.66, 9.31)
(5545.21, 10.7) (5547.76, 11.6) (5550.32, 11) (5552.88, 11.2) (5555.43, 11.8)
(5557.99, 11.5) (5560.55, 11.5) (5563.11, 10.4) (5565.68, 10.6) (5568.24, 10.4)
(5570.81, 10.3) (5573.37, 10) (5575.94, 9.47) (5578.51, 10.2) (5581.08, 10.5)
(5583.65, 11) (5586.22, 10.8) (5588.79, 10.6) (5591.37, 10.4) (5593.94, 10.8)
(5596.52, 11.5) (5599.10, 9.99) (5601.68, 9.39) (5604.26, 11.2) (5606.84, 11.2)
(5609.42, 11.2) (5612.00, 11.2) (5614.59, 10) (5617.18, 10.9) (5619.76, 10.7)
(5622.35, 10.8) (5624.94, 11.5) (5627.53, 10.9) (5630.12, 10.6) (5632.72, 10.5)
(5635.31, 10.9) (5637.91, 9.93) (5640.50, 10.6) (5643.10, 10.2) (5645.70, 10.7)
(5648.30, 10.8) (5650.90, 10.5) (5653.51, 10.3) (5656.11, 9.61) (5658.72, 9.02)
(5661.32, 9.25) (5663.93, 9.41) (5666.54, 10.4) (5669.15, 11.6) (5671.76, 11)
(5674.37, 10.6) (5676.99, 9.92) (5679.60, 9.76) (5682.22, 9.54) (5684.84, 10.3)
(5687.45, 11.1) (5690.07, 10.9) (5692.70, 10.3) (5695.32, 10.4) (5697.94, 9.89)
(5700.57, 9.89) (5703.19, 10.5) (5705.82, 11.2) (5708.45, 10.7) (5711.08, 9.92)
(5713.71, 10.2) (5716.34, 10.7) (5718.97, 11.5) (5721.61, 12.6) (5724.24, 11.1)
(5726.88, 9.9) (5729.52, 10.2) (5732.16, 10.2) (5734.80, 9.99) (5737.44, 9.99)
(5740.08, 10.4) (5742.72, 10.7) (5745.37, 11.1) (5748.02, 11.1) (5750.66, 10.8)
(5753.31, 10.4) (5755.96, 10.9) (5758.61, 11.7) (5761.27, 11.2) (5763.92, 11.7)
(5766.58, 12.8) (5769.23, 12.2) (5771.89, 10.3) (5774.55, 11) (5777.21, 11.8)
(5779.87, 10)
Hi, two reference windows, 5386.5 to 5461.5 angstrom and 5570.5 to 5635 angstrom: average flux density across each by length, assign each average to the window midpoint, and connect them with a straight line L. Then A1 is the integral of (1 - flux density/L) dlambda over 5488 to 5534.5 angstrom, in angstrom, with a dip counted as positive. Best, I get 2.9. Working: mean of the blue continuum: 10.7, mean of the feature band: 10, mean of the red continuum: 10.6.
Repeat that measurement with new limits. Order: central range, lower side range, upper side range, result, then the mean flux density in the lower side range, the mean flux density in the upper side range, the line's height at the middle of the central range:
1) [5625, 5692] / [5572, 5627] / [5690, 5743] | 1.4 angstrom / 10.6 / 10.5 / 10.6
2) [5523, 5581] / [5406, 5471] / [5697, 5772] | 2.1 angstrom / 10.7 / 10.8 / 10.8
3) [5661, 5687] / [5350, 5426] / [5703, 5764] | 1.3 angstrom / 10.8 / 10.8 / 10.8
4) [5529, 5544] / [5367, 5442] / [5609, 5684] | 1.1 angstrom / 10.7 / 10.4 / 10.6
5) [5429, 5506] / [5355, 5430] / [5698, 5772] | 2.2 angstrom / 10.8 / 10.8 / 10.8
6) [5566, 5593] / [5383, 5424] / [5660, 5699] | 0.2 angstrom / 10.7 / 10.3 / 10.5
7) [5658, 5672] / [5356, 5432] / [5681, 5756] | 0.7 angstrom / 10.8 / 10.6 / 10.6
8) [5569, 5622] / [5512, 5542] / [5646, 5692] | -3.1 angstrom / 9.76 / 10.2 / 9.99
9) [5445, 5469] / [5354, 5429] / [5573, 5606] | -0.8 angstrom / 10.8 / 10.5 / 10.7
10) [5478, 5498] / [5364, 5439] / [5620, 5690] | 1.4 angstrom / 10.7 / 10.4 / 10.6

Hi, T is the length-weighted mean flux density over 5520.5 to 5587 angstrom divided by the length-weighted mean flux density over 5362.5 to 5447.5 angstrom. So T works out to 1.0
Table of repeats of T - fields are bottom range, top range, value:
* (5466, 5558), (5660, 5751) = 1.03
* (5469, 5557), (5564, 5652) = 1.04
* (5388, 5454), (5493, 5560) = 0.96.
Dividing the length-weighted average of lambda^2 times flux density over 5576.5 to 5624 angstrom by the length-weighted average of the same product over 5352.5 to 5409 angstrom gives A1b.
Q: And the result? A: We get 1.07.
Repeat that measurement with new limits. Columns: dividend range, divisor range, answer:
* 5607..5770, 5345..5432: 1.10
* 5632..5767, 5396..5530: 1.10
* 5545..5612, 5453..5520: 1.08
